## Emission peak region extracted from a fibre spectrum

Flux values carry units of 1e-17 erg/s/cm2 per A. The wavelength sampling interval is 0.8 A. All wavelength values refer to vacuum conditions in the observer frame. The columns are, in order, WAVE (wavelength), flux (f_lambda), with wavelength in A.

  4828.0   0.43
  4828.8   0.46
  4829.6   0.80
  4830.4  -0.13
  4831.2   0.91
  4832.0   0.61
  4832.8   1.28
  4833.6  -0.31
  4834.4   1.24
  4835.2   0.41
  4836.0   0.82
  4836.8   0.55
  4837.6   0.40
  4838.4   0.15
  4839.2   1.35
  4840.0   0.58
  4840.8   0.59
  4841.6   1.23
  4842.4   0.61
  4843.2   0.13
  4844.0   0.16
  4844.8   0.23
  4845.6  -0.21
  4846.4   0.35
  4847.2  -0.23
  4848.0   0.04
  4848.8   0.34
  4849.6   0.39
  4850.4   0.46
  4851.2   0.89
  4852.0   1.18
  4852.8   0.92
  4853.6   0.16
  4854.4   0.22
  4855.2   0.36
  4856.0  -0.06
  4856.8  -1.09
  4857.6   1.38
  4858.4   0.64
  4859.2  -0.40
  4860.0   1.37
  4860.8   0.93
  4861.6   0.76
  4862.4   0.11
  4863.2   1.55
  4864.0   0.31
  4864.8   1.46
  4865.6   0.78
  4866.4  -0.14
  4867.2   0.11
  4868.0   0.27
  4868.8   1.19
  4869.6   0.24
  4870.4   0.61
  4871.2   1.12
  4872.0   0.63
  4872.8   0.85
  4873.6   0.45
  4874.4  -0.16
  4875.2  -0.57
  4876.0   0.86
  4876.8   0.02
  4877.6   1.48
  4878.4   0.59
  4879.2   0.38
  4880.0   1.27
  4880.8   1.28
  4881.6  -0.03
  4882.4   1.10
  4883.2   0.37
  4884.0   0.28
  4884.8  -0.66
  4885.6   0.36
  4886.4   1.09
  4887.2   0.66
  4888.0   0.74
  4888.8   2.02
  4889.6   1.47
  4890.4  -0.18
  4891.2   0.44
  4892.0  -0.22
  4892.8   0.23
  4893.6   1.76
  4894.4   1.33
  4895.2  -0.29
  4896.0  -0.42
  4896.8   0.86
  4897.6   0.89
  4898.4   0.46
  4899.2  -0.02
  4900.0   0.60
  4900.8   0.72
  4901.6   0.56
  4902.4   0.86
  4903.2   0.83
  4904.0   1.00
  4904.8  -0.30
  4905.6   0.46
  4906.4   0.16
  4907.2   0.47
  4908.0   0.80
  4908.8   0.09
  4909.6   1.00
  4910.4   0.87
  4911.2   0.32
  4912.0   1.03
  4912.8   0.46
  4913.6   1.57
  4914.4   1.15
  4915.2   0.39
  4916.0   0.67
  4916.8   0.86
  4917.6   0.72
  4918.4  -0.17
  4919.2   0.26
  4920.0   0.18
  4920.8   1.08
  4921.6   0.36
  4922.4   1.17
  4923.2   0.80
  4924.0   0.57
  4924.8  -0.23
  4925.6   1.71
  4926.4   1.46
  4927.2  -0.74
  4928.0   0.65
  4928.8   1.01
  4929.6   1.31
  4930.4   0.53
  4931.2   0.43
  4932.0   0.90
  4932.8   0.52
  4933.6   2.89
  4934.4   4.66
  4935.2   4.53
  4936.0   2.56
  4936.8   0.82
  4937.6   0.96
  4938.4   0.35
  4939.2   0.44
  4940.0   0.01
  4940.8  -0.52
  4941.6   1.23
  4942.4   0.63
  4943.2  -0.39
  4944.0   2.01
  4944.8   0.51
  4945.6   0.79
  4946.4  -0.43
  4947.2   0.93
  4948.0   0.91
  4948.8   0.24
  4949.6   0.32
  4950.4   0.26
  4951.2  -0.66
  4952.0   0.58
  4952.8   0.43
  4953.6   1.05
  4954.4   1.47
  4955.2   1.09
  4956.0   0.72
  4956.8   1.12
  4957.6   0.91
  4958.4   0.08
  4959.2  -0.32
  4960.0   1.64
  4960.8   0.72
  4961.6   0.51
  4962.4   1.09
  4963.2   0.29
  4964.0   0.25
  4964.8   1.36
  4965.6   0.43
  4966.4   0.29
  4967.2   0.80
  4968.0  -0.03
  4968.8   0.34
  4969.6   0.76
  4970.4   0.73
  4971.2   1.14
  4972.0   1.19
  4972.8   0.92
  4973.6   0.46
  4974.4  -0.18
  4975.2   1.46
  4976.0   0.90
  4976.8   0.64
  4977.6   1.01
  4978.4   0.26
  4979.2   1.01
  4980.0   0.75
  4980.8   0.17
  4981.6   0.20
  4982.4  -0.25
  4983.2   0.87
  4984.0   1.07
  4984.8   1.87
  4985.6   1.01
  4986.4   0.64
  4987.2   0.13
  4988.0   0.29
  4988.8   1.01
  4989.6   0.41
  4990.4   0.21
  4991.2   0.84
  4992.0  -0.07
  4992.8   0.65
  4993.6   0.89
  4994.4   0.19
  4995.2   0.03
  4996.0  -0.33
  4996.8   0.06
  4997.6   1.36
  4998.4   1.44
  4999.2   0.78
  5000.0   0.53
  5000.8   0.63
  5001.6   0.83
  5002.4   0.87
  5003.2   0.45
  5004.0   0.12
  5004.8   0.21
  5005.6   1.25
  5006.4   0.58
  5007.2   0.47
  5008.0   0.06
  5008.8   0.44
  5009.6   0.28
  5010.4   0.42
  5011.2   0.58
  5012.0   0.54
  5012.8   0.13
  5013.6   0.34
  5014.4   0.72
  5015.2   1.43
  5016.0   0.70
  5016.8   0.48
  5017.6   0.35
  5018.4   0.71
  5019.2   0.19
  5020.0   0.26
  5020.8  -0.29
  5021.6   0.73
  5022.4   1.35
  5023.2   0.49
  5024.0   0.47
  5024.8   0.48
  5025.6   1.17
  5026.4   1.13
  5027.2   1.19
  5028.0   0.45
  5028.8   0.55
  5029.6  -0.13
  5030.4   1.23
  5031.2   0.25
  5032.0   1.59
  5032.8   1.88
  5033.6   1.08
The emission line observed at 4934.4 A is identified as H-gamma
